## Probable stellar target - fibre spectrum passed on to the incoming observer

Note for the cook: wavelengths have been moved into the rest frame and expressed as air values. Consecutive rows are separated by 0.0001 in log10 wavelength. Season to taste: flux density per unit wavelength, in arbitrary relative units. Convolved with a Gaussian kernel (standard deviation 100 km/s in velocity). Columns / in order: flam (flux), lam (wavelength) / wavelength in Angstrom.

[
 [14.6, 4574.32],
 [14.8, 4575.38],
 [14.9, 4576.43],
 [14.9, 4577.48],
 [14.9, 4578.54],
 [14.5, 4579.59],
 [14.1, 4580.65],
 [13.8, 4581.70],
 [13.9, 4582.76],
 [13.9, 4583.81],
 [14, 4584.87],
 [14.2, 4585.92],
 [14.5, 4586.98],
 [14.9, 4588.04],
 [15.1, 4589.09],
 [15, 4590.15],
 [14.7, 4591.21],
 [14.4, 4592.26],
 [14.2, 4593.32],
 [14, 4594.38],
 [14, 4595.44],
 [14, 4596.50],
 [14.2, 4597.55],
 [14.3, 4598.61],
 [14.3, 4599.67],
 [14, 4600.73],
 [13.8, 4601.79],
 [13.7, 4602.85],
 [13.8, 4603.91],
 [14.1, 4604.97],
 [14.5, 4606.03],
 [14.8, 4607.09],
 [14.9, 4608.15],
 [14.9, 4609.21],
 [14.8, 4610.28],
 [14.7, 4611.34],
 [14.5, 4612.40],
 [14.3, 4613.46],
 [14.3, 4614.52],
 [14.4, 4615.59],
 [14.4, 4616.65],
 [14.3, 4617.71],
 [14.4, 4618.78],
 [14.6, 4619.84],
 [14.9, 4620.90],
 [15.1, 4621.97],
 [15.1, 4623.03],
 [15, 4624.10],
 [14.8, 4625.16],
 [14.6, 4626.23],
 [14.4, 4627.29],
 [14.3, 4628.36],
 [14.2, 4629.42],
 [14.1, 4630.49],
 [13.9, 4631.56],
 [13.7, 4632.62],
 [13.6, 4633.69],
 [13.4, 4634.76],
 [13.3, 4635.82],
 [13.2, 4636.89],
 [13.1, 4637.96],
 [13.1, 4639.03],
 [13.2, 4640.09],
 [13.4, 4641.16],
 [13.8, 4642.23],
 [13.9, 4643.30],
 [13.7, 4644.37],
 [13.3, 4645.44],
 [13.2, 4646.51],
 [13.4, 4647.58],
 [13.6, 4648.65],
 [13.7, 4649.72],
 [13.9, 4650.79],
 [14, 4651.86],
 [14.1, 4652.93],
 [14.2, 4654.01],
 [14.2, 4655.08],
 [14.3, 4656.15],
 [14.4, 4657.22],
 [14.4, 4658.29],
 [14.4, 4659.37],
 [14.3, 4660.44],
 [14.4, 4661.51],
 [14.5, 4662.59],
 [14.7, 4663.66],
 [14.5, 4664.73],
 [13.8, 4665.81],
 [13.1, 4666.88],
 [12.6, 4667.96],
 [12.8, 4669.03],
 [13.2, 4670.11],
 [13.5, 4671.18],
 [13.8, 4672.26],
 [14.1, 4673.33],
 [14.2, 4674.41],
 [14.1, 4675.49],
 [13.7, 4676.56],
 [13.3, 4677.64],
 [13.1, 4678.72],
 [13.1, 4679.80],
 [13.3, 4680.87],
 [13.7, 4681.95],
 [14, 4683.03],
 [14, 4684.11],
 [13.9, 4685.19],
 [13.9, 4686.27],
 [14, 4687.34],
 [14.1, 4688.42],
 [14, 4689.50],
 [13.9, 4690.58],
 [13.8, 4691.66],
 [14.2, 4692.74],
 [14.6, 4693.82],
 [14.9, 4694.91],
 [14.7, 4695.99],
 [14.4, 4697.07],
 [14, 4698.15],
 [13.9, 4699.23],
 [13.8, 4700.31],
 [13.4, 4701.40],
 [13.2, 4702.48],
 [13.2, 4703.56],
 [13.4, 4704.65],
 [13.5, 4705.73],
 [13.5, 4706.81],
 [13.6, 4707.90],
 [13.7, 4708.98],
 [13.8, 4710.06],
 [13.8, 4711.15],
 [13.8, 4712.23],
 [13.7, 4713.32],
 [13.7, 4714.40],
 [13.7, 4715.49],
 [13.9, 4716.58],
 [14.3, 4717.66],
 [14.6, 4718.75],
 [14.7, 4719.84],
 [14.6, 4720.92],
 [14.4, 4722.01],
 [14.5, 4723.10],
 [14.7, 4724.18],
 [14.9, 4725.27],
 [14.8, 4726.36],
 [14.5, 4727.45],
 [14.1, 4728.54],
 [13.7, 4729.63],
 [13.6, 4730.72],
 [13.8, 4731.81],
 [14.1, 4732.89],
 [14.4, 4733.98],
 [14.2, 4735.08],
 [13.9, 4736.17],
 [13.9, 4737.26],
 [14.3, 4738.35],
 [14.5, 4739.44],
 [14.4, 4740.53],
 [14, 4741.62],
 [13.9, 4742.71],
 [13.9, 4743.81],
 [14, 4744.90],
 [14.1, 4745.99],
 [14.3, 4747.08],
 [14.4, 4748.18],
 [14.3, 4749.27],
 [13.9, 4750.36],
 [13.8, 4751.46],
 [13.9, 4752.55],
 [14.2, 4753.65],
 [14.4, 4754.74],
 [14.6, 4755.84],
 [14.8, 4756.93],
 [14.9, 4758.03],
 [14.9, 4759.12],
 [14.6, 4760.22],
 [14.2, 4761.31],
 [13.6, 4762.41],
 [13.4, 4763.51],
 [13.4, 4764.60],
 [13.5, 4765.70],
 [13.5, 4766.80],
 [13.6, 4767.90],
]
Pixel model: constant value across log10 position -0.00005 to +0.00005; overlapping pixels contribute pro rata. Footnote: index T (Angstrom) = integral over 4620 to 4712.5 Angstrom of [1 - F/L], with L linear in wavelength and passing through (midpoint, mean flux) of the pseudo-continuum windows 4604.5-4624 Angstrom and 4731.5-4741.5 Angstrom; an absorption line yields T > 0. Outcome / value 3.51 Angstrom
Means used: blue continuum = 14.6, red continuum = 14.2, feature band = 13.9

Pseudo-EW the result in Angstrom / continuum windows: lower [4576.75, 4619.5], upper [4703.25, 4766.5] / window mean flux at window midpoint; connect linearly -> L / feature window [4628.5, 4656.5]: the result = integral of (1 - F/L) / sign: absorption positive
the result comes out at 1.2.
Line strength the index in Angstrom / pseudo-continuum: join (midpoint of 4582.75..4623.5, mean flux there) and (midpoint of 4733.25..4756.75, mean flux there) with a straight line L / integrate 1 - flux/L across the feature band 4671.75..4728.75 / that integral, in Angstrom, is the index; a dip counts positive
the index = 1.1 Angstrom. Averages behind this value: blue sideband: 14.4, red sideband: 14.2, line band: 14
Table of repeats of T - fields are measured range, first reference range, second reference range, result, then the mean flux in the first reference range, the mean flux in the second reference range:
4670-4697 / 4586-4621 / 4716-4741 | 0.81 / 14.4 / 14.3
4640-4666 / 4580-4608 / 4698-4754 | 0.29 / 14.2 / 14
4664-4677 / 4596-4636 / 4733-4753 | 0.56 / 14.3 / 14.1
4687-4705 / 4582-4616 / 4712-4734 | 0.34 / 14.3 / 14.2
